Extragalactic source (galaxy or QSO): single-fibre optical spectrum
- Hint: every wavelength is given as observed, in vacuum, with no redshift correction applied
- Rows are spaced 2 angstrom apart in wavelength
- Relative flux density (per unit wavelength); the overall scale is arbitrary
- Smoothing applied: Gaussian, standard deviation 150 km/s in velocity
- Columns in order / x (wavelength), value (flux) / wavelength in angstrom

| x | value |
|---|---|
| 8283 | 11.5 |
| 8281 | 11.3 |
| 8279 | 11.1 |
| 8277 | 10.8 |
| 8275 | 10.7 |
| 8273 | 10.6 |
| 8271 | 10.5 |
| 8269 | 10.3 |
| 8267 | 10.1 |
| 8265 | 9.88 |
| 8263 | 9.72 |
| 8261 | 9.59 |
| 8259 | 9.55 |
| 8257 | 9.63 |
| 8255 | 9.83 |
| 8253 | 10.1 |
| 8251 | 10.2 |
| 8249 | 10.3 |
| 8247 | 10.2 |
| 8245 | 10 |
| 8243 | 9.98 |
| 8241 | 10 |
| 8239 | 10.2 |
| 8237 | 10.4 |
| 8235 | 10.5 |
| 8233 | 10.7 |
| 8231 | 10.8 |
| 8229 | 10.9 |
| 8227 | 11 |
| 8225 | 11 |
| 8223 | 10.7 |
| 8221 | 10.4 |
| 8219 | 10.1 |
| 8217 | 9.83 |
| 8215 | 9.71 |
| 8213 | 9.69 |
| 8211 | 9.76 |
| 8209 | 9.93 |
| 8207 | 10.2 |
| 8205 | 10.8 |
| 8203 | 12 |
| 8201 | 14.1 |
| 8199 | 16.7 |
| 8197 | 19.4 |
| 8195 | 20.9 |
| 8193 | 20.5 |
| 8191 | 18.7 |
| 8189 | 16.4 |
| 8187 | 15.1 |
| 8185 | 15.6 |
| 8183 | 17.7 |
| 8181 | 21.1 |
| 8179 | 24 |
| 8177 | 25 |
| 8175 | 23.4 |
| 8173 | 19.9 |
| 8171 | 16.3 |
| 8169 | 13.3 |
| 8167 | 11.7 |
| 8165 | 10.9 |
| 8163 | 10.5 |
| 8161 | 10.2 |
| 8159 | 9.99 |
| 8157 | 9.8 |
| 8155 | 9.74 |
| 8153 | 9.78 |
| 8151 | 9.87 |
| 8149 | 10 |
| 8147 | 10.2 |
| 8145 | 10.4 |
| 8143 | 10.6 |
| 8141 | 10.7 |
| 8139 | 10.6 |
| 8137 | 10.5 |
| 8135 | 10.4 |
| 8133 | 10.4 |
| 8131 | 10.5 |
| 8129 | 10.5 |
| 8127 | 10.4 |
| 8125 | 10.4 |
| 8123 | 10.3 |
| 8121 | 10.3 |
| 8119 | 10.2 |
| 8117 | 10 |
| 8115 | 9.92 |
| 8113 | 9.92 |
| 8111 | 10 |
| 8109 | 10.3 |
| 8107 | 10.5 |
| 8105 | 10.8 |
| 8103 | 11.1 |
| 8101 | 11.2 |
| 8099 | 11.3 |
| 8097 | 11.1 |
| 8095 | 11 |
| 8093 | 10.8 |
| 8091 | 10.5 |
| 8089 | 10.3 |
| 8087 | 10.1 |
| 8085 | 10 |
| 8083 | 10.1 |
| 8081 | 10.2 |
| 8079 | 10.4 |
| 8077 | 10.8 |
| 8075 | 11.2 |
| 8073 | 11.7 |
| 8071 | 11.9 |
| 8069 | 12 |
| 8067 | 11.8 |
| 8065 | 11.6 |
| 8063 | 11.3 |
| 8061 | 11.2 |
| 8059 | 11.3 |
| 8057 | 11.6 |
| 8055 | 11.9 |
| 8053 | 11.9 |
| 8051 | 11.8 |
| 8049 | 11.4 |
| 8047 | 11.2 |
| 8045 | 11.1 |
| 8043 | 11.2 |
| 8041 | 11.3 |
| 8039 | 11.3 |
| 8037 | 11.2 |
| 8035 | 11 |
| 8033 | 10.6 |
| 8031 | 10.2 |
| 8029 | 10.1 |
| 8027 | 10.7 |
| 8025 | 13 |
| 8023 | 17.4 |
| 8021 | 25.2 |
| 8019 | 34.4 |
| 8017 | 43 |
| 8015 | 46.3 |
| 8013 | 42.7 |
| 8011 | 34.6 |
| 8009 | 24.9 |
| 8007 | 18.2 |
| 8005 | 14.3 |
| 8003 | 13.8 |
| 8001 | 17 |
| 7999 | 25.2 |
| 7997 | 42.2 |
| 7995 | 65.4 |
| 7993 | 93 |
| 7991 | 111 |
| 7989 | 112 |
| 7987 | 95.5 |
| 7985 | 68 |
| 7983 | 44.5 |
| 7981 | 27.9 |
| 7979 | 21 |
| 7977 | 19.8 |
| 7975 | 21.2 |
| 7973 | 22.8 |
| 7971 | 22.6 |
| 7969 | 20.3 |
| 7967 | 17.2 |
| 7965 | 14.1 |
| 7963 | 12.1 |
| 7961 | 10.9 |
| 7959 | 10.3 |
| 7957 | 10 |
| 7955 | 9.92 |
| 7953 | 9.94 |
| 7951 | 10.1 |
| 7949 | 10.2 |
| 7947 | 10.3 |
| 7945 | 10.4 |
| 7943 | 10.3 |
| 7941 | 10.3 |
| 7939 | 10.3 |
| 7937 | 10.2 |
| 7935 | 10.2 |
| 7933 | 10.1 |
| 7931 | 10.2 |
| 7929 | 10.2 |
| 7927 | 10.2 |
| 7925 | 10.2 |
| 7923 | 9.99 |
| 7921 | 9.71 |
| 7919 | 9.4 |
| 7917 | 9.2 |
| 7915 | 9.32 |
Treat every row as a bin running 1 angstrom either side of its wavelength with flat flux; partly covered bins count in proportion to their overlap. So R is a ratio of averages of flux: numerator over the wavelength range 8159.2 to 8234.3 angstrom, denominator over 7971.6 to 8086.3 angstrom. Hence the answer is 0.6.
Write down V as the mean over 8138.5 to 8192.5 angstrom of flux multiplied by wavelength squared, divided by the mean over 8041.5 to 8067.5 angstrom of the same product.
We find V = 1.3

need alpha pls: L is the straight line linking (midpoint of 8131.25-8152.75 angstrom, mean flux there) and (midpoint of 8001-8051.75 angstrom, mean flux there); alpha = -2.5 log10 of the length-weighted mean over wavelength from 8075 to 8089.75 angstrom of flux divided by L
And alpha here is 0.385 mag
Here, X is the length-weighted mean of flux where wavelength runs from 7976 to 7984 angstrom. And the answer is 28.3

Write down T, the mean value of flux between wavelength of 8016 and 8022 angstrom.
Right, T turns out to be 34.2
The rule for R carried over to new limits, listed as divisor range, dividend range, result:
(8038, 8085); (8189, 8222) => 1.19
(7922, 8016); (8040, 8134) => 0.40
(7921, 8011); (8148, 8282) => 0.48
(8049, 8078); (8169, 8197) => 1.67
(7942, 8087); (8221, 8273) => 0.45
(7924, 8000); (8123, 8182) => 0.46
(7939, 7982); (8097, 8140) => 0.71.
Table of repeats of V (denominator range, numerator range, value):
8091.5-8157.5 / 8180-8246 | 1.26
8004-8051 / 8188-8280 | 0.63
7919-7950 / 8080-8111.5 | 1.09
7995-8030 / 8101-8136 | 0.40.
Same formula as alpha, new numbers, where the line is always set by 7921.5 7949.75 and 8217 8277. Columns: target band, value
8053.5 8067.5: -0.13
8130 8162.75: 0.00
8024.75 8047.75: -0.08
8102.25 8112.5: -0.03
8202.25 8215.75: 0.00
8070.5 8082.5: -0.07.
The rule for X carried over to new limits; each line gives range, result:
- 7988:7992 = 112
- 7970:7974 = 22.7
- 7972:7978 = 21.3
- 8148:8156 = 9.85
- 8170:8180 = 21.7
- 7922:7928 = 10.1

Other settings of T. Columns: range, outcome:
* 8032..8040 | 11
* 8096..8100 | 11.2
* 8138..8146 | 10.6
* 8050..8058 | 11.8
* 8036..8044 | 11.2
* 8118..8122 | 10.2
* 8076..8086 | 10.3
